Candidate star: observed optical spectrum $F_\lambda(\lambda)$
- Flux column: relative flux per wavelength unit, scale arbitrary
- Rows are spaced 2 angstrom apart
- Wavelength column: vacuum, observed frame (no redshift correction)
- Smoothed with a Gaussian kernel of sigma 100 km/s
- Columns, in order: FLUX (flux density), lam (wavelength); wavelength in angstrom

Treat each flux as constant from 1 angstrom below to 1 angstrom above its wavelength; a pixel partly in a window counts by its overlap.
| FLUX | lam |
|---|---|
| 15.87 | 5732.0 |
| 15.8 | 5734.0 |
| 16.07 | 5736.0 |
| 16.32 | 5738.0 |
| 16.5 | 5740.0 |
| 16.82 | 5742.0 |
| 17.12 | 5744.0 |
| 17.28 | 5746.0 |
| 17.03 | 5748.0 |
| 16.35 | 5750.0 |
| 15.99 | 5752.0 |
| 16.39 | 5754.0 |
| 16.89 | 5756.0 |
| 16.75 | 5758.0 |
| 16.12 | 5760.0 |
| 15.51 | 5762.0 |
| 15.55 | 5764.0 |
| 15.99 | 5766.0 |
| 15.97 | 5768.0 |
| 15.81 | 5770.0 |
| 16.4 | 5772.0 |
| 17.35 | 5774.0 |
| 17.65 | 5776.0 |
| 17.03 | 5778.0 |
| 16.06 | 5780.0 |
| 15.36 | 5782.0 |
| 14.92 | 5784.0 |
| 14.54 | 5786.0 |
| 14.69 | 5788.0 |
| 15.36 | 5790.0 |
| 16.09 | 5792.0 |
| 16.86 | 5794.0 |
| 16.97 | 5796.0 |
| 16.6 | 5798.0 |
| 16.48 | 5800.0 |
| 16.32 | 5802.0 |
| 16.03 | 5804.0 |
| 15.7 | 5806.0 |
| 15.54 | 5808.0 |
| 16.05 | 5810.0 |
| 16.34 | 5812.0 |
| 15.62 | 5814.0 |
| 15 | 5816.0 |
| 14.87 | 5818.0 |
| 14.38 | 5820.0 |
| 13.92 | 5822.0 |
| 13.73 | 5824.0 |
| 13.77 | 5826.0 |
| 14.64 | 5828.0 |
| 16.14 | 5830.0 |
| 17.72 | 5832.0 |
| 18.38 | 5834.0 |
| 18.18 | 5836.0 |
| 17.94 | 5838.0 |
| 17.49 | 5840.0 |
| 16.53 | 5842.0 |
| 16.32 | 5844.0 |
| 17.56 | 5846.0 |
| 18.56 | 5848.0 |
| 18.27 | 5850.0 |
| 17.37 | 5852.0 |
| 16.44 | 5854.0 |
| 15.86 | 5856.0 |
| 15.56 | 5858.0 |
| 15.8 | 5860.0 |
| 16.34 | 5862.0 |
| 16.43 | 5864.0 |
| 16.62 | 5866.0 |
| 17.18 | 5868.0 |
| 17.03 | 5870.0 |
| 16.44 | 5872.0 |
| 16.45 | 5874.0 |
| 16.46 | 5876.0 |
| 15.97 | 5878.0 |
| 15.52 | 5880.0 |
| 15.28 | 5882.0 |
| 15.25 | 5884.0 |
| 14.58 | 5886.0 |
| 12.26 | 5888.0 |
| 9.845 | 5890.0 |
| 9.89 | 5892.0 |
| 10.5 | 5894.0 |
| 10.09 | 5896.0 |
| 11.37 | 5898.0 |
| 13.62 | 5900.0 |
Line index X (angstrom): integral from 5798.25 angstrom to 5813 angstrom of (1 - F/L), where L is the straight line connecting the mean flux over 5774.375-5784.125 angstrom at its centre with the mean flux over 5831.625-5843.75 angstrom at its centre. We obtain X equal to 0.7 angstrom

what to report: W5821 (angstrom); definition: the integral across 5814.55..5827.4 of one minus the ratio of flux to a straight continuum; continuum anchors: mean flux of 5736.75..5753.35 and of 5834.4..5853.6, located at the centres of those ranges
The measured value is 2.2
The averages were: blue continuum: 16.7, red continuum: 17.6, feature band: 14.3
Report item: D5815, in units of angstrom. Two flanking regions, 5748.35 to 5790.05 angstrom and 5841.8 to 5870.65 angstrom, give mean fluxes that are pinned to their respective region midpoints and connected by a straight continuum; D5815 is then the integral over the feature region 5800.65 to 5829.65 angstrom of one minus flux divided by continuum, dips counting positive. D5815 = 2.2 angstrom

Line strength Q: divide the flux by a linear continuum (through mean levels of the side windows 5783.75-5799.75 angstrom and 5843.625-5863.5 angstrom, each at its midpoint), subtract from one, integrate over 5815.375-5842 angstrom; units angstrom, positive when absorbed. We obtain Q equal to 0.9 angstrom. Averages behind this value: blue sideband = 15.8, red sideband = 16.8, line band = 15.9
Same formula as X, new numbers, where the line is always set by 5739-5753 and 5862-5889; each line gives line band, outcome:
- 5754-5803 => 1.07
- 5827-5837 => -0.55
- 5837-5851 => -1.29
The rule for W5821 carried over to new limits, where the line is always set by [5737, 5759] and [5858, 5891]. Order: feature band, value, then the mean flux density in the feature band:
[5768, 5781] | -0.2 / 16.7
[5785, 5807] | 0.3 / 16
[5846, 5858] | -1.1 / 17.2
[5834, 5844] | -1.1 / 17.5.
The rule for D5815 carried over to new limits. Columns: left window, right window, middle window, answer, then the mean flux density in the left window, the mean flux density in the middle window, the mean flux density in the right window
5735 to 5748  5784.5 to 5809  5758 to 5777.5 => 0.03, 16.7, 16.3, 15.9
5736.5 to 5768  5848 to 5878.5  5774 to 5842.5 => 2.23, 16.4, 16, 16.6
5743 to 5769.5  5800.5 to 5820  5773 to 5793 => 0.15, 16.4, 15.9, 15.7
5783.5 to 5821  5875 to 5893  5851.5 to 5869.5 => -2.47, 15.7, 16.4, 13.9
